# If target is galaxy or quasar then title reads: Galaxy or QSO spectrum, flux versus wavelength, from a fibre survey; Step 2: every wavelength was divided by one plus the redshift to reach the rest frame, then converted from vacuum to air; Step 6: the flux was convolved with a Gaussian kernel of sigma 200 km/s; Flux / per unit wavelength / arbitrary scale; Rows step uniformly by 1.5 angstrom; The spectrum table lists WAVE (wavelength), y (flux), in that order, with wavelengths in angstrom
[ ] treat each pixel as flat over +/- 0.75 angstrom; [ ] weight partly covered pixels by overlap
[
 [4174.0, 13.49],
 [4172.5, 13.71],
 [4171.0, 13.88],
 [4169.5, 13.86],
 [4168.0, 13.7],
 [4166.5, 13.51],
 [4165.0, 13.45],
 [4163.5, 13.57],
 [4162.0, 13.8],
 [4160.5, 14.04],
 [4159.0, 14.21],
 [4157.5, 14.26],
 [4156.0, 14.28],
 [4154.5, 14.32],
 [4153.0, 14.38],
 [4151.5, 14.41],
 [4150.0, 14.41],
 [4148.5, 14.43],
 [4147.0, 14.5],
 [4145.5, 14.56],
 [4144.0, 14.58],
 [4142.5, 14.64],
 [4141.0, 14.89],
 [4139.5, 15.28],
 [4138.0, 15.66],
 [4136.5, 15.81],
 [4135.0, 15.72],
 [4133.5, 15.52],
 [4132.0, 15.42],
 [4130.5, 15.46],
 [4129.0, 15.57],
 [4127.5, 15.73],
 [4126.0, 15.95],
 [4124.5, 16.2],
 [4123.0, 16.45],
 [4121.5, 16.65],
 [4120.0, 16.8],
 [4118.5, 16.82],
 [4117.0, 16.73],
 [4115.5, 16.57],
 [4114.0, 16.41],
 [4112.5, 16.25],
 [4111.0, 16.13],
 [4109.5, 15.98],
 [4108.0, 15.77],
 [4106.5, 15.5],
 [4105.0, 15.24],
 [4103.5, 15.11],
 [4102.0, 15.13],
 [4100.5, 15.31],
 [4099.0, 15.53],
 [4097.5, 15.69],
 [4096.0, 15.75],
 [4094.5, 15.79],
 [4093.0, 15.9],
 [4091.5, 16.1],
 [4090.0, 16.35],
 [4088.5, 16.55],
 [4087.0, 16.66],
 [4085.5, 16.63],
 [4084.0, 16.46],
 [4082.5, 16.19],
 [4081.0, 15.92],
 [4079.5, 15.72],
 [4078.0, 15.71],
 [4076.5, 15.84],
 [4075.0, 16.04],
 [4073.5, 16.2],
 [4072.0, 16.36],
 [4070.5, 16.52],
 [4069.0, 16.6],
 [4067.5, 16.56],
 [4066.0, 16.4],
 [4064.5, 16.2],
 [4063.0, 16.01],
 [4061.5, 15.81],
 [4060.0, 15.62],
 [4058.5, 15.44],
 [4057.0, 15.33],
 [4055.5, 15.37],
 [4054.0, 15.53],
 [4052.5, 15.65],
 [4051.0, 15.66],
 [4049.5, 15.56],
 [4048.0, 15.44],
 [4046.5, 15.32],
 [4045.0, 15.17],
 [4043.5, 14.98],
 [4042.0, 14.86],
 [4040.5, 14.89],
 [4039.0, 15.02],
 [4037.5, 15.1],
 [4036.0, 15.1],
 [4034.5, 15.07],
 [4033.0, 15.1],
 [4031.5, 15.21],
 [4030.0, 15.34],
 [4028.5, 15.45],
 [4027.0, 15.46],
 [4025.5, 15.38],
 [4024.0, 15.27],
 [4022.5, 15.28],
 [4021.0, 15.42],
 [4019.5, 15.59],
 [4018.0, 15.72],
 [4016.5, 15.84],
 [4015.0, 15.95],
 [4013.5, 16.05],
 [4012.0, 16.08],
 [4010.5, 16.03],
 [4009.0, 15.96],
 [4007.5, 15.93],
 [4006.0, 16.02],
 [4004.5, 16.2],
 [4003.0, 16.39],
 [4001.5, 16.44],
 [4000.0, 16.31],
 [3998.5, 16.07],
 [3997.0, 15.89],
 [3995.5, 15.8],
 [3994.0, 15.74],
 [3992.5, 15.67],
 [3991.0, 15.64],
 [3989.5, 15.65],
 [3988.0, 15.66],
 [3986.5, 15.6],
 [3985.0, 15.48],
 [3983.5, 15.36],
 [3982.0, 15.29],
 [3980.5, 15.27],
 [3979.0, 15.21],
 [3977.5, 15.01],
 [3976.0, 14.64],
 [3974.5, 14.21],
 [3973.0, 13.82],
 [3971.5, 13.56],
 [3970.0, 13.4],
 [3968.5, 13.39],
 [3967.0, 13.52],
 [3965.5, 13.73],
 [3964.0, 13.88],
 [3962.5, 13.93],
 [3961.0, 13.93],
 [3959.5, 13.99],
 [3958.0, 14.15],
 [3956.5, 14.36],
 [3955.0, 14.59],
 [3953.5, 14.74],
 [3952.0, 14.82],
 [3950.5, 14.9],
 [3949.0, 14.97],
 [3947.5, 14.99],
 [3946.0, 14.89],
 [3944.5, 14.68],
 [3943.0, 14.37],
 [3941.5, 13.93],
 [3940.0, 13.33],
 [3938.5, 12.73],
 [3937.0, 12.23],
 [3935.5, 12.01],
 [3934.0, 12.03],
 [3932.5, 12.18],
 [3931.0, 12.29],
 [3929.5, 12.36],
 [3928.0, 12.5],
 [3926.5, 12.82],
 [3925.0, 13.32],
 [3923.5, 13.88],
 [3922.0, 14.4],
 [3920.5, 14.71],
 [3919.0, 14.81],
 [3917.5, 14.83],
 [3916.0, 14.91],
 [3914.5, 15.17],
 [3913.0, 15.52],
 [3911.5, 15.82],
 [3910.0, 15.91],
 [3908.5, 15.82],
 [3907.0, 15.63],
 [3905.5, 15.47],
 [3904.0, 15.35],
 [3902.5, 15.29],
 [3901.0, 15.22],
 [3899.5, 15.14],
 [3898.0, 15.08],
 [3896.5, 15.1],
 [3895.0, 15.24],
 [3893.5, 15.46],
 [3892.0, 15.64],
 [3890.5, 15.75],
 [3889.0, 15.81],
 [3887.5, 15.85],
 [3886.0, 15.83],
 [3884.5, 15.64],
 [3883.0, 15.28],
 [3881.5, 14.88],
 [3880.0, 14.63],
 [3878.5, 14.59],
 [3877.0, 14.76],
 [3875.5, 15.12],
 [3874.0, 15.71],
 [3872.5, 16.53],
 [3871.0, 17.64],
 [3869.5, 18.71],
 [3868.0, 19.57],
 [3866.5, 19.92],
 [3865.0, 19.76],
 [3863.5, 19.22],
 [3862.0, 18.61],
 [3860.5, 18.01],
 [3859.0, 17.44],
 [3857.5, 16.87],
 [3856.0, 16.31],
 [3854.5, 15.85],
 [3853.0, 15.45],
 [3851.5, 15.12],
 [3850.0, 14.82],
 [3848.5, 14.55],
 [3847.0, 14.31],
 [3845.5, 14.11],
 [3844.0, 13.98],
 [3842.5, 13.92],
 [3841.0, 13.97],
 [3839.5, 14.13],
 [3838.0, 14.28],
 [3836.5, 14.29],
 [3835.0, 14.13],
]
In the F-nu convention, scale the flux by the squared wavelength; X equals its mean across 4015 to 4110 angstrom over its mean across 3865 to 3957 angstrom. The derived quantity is 1.1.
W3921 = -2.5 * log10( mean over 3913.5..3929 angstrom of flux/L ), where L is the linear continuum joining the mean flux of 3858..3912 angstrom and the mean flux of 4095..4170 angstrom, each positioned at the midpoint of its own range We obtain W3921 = 0.14 mag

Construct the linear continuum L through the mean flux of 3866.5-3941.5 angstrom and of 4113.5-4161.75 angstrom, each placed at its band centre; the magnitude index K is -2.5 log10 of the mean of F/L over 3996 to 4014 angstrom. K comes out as -0.07 mag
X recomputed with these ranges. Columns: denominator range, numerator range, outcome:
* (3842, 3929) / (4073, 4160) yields 1.12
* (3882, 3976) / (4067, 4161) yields 1.19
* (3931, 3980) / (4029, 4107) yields 1.19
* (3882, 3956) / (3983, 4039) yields 1.13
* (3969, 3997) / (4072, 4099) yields 1.12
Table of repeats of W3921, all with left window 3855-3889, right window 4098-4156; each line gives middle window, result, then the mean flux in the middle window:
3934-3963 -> 0.171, 14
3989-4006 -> 0.013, 16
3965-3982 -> 0.149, 14.2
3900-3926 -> 0.108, 15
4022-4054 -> 0.049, 15.3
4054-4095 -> -0.020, 16.1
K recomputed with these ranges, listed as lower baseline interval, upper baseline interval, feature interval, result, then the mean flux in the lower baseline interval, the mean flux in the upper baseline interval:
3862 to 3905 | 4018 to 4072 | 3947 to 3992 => 0.089 mag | 16.2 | 15.5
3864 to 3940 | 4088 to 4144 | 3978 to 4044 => -0.008 mag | 15.1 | 15.8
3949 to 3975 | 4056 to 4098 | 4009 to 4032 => -0.037 mag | 14.1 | 16.1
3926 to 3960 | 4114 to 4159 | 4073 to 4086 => -0.084 mag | 13.6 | 15.4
